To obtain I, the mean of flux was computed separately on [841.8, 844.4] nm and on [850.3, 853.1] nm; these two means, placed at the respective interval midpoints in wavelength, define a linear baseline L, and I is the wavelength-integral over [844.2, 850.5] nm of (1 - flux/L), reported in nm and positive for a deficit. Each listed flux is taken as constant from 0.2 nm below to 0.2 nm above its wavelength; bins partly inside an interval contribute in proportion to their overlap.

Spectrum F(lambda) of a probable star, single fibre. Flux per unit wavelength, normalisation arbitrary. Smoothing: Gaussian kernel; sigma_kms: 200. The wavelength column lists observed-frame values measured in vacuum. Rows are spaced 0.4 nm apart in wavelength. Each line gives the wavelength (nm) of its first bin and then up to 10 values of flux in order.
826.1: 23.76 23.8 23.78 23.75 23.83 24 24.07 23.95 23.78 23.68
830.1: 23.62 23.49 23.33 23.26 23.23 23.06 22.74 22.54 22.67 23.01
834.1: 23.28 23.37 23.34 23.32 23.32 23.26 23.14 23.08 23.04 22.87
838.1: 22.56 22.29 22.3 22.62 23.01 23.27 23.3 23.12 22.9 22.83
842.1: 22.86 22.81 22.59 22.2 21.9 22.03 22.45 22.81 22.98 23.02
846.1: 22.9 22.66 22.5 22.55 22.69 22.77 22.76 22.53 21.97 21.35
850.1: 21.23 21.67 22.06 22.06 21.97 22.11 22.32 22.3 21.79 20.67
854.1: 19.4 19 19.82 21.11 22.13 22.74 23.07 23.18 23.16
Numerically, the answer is -0.06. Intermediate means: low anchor 22.4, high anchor 22.1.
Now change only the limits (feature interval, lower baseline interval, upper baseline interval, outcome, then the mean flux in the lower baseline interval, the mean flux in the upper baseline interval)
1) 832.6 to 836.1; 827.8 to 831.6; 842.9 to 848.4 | 0.038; 23.7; 22.6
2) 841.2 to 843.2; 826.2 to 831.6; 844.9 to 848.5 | 0.021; 23.7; 22.8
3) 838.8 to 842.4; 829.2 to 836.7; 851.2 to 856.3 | -0.064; 23.2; 21.3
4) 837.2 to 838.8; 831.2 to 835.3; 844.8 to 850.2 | 0.016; 23.1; 22.5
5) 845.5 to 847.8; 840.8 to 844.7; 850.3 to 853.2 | -0.039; 22.6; 22.1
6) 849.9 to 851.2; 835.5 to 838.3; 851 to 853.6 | 0.027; 23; 22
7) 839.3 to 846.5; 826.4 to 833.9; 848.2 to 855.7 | -0.147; 23.4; 21.5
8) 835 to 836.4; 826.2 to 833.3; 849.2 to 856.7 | -0.018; 23.5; 21.5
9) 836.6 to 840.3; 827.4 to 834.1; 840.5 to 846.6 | 0.029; 23.4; 22.7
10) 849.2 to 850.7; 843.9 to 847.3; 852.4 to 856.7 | 0.032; 22.7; 21.3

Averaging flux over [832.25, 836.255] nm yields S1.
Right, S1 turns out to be 23.1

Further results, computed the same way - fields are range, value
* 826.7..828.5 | 23.9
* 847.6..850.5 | 22.1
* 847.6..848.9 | 22.7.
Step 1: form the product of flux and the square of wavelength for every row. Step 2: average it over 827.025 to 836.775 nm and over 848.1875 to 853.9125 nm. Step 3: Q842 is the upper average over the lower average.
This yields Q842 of 1.0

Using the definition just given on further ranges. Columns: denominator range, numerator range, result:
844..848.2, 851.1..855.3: 0.95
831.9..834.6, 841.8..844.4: 1.00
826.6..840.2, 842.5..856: 0.98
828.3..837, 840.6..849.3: 1.00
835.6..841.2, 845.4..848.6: 1.01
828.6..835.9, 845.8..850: 1.00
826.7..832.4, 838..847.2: 0.99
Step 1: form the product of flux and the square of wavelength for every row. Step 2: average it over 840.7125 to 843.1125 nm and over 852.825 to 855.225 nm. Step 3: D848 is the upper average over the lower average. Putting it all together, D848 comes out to 0.92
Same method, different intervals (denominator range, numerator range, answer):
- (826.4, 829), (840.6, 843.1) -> 0.99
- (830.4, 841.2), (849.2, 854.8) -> 0.96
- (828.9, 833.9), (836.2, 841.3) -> 1.00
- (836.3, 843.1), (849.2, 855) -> 0.96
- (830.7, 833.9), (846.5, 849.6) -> 1.02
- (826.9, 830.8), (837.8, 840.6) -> 0.98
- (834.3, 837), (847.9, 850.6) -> 0.98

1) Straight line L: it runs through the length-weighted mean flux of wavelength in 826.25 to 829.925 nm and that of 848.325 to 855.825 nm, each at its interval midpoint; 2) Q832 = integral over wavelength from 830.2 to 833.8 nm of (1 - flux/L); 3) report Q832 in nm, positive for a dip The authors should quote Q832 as 0.06 nm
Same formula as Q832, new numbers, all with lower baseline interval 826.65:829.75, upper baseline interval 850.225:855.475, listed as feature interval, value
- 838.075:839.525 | 0.02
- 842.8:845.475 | -0.03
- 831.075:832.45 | 0.02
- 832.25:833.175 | 0.03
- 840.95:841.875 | -0.02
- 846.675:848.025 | -0.05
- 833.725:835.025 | 0.00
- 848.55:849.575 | -0.03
